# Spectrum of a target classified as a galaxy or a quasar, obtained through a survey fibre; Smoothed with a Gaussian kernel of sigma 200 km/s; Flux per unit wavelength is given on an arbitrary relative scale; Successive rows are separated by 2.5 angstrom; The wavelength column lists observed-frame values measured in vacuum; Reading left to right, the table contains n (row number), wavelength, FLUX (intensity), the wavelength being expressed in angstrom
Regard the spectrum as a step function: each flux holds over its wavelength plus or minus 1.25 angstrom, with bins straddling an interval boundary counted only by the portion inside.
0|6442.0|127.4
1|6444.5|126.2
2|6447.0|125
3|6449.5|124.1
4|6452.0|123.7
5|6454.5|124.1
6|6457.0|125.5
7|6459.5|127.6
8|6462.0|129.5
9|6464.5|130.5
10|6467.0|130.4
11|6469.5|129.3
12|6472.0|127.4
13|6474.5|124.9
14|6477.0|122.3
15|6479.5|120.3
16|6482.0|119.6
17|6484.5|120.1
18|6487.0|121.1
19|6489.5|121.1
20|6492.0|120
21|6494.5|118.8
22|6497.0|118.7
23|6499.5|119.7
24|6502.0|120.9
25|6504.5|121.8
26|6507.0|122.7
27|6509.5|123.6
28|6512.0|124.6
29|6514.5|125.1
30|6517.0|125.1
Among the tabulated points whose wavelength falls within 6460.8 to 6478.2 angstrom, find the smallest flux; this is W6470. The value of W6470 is 122.3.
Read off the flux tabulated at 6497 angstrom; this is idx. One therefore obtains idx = 118.7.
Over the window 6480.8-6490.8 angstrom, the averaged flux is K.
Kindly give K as 120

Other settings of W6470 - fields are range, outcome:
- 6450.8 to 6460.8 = 123.7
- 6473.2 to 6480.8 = 120.3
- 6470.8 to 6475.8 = 124.9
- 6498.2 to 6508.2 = 119.7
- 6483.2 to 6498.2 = 118.7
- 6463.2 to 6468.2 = 130.4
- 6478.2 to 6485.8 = 119.6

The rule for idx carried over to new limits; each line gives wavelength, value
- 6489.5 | 121.1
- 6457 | 125.5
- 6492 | 120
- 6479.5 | 120.3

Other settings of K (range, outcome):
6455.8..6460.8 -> 127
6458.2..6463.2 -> 129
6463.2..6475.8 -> 128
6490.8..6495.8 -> 119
